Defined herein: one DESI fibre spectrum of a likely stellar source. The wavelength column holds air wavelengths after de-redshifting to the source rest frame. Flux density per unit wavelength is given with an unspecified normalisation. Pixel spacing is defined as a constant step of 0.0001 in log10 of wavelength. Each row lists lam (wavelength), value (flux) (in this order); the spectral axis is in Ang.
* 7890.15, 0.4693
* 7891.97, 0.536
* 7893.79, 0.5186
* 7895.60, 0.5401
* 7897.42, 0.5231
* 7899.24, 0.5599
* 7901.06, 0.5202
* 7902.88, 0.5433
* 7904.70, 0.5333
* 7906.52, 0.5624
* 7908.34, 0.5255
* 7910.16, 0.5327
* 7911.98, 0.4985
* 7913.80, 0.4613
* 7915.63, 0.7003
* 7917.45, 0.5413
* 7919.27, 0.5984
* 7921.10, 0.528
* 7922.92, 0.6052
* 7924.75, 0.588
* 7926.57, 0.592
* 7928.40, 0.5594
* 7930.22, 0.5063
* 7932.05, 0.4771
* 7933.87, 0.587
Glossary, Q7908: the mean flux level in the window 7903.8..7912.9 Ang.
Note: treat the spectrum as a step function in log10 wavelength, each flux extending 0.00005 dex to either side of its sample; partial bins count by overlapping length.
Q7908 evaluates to 0.531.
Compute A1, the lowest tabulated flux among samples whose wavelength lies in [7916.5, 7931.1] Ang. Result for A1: 0.5063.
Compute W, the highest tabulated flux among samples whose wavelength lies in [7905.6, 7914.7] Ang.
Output 0.5624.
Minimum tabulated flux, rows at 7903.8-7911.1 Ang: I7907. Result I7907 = 0.5255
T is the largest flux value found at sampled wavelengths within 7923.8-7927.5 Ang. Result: 0.592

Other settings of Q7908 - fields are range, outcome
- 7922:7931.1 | 0.571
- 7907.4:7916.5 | 0.543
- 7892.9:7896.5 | 0.531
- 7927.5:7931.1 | 0.534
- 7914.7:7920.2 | 0.612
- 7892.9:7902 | 0.533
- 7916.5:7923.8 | 0.569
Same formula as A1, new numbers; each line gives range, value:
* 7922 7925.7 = 0.588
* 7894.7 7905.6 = 0.5202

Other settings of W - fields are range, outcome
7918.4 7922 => 0.5984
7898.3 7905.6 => 0.5599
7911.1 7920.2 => 0.7003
